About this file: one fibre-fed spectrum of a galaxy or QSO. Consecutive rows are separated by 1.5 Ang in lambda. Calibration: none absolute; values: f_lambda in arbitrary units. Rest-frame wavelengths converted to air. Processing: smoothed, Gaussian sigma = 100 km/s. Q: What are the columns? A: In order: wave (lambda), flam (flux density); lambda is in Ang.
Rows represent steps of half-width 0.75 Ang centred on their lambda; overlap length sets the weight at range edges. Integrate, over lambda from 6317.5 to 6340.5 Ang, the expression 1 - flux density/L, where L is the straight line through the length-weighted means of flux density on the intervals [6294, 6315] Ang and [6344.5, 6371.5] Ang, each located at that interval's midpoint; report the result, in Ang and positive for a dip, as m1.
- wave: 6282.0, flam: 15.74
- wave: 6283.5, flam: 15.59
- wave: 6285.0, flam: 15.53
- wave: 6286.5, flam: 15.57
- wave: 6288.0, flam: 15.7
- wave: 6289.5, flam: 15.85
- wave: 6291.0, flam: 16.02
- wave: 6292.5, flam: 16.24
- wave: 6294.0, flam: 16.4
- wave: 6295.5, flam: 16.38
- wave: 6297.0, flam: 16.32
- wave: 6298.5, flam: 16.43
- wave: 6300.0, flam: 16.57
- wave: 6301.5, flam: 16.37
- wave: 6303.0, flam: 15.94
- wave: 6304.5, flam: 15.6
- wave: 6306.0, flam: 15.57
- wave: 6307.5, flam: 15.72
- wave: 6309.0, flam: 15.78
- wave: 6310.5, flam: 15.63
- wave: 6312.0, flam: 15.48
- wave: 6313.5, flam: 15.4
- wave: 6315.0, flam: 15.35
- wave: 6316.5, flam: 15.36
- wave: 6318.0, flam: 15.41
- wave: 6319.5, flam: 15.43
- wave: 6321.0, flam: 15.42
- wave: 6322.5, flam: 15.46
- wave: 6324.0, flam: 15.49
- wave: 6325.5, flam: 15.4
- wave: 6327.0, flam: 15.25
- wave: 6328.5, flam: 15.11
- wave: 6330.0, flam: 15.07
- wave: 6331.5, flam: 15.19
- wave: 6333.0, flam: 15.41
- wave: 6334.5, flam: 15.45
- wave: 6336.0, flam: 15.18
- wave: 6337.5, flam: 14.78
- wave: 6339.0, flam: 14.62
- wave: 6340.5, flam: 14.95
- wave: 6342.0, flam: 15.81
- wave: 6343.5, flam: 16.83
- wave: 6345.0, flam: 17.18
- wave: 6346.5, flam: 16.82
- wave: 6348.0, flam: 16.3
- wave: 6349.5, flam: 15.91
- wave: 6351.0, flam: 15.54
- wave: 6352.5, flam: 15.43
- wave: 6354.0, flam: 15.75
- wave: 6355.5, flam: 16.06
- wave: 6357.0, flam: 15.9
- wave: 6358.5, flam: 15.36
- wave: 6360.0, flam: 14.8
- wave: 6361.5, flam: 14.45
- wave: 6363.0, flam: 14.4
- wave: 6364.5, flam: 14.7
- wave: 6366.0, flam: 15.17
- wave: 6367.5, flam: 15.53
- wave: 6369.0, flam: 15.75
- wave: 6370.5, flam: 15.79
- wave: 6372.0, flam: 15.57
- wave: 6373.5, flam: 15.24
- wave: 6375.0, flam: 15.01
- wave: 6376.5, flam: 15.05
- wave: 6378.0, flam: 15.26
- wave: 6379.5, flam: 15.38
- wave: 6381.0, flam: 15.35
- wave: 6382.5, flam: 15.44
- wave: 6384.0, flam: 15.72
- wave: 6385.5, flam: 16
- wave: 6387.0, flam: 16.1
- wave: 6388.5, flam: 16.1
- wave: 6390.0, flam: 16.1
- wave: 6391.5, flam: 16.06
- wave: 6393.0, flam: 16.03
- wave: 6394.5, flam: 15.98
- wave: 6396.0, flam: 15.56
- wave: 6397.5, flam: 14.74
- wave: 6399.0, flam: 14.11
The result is 0.8 Ang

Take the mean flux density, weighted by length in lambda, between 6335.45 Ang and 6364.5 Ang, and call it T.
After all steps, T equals 15.6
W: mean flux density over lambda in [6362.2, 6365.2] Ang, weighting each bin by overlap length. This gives 14.5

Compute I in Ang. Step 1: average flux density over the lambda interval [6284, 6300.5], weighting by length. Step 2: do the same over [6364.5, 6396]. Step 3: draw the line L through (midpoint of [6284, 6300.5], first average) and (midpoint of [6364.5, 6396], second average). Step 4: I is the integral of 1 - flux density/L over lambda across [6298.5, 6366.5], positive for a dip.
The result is 1.4 Ang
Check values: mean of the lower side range 16.1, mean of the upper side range 15.6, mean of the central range 15.5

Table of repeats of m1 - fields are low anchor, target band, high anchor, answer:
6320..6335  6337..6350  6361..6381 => -0.6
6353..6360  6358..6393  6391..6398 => 0.6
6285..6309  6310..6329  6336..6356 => 0.6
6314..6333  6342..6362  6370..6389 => -0.6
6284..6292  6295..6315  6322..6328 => -0.4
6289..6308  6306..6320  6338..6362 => 0.4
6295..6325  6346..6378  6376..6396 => 0.6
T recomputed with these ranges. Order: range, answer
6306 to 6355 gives 15.6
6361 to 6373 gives 15.2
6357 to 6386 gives 15.3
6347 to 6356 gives 15.9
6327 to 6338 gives 15.2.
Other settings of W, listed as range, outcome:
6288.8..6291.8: 15.9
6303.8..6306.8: 15.6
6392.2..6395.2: 16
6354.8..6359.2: 15.8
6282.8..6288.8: 15.6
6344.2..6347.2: 17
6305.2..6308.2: 15.6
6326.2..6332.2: 15.2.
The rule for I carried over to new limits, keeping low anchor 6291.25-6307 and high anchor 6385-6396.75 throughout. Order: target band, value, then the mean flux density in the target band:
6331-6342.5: 0.7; 15.2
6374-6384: 0.5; 15.3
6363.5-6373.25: 0.4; 15.4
